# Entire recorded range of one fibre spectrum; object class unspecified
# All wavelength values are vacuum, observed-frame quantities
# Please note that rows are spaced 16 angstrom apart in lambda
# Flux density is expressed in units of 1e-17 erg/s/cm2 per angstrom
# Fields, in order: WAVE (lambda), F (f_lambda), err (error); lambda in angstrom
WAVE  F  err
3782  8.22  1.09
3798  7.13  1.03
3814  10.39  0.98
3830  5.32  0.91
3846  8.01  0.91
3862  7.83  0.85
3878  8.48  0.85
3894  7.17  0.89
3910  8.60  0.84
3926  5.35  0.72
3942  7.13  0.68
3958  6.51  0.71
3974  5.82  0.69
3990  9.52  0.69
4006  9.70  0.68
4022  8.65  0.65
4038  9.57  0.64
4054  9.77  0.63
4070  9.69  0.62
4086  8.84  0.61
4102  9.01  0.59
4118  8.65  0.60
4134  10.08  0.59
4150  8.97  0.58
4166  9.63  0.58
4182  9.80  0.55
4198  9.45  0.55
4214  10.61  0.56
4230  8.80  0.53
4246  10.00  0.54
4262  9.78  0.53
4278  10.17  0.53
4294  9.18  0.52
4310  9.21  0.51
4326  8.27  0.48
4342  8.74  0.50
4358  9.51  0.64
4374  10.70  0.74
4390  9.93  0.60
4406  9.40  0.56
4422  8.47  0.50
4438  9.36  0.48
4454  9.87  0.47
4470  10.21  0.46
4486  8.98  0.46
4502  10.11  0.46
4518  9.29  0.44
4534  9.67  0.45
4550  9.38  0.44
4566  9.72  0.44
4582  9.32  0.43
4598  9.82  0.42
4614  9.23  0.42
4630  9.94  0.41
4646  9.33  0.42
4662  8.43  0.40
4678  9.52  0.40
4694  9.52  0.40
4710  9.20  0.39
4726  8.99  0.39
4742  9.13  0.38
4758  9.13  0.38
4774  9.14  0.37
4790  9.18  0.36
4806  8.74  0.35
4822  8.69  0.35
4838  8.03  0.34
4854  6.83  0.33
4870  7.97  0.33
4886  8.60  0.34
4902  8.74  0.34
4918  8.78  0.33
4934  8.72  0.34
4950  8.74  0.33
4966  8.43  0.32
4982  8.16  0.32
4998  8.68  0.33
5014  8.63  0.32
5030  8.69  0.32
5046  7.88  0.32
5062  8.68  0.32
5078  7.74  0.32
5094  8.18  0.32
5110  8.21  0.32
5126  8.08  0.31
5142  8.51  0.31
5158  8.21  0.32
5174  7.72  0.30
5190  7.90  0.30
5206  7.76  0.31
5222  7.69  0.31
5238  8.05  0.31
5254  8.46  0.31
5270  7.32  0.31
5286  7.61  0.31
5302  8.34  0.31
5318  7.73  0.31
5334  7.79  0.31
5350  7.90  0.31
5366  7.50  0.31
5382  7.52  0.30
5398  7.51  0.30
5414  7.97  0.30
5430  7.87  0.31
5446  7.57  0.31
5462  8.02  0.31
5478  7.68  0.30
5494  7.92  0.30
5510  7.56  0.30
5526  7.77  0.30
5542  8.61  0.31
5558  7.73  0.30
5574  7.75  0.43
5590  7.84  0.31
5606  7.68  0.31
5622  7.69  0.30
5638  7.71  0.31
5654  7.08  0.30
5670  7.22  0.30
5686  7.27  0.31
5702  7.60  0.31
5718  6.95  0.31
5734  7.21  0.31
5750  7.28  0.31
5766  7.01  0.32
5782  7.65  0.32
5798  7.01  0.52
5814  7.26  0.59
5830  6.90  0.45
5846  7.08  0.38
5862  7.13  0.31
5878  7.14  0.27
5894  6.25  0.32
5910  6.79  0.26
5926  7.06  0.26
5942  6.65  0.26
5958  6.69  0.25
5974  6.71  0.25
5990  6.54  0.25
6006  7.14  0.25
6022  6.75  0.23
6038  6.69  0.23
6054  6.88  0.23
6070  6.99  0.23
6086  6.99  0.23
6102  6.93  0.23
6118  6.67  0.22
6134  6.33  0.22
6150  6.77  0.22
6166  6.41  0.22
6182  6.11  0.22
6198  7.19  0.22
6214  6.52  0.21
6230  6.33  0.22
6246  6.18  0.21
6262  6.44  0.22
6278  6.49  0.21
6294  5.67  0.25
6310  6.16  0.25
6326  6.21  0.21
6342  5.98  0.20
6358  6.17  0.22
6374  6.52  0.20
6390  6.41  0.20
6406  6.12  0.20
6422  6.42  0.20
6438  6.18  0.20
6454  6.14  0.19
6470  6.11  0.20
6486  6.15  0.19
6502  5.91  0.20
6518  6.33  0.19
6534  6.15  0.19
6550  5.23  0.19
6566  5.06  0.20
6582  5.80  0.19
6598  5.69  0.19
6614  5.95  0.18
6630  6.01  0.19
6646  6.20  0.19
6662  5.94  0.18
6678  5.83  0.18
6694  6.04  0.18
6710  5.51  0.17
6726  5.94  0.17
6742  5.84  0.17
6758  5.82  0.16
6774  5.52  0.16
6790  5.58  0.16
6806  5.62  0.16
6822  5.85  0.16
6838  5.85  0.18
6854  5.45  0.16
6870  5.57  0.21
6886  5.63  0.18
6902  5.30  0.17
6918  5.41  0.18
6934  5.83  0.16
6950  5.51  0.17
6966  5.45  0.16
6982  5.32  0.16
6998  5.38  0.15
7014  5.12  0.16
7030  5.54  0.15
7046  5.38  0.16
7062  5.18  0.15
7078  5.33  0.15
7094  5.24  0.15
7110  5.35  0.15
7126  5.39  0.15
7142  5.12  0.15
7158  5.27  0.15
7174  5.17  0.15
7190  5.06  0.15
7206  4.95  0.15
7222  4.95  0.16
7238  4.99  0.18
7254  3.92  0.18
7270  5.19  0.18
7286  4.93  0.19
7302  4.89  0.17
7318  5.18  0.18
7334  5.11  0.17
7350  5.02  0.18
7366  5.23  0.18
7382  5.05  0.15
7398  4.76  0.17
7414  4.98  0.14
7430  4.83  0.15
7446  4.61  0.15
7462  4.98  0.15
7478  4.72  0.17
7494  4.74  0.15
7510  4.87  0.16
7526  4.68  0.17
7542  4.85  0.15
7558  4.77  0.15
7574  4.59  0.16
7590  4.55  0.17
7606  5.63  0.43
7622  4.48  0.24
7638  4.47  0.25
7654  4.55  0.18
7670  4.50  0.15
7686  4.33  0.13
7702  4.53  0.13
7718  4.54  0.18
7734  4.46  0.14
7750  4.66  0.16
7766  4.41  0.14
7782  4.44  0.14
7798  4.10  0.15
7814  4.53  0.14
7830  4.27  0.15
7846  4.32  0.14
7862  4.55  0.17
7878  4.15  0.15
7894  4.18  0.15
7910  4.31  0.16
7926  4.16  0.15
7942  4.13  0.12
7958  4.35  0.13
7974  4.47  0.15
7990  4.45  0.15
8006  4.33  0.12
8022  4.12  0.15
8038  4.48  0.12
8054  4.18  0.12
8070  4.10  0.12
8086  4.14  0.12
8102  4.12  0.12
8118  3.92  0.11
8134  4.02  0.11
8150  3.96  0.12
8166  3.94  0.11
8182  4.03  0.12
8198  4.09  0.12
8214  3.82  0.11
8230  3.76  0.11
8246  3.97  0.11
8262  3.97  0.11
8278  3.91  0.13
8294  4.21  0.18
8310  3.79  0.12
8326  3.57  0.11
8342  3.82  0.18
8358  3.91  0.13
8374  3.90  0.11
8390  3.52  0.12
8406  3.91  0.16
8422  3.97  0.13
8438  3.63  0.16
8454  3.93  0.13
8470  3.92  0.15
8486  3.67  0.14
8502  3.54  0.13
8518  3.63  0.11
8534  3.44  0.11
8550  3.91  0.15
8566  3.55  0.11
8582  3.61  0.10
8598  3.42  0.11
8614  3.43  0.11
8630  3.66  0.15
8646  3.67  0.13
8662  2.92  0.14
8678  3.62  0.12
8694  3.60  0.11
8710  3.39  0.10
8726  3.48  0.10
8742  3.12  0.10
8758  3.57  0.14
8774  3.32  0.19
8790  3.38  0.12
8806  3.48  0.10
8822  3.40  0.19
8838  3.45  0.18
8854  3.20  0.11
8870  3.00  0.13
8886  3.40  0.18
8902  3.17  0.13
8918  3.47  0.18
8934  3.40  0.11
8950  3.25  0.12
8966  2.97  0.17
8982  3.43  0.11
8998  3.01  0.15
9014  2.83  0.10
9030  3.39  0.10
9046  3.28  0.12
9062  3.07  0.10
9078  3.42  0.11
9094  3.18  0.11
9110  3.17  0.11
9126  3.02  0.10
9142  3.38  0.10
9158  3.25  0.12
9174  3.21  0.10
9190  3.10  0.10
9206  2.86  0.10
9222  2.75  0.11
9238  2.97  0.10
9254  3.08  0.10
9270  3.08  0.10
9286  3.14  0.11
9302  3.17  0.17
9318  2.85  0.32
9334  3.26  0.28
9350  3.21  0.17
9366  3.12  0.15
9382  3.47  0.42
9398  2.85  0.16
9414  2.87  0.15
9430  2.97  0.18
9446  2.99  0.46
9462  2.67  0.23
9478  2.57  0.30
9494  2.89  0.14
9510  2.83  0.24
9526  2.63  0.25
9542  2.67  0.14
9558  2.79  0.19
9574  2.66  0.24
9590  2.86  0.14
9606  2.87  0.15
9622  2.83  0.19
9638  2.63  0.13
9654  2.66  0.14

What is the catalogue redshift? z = -0.001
